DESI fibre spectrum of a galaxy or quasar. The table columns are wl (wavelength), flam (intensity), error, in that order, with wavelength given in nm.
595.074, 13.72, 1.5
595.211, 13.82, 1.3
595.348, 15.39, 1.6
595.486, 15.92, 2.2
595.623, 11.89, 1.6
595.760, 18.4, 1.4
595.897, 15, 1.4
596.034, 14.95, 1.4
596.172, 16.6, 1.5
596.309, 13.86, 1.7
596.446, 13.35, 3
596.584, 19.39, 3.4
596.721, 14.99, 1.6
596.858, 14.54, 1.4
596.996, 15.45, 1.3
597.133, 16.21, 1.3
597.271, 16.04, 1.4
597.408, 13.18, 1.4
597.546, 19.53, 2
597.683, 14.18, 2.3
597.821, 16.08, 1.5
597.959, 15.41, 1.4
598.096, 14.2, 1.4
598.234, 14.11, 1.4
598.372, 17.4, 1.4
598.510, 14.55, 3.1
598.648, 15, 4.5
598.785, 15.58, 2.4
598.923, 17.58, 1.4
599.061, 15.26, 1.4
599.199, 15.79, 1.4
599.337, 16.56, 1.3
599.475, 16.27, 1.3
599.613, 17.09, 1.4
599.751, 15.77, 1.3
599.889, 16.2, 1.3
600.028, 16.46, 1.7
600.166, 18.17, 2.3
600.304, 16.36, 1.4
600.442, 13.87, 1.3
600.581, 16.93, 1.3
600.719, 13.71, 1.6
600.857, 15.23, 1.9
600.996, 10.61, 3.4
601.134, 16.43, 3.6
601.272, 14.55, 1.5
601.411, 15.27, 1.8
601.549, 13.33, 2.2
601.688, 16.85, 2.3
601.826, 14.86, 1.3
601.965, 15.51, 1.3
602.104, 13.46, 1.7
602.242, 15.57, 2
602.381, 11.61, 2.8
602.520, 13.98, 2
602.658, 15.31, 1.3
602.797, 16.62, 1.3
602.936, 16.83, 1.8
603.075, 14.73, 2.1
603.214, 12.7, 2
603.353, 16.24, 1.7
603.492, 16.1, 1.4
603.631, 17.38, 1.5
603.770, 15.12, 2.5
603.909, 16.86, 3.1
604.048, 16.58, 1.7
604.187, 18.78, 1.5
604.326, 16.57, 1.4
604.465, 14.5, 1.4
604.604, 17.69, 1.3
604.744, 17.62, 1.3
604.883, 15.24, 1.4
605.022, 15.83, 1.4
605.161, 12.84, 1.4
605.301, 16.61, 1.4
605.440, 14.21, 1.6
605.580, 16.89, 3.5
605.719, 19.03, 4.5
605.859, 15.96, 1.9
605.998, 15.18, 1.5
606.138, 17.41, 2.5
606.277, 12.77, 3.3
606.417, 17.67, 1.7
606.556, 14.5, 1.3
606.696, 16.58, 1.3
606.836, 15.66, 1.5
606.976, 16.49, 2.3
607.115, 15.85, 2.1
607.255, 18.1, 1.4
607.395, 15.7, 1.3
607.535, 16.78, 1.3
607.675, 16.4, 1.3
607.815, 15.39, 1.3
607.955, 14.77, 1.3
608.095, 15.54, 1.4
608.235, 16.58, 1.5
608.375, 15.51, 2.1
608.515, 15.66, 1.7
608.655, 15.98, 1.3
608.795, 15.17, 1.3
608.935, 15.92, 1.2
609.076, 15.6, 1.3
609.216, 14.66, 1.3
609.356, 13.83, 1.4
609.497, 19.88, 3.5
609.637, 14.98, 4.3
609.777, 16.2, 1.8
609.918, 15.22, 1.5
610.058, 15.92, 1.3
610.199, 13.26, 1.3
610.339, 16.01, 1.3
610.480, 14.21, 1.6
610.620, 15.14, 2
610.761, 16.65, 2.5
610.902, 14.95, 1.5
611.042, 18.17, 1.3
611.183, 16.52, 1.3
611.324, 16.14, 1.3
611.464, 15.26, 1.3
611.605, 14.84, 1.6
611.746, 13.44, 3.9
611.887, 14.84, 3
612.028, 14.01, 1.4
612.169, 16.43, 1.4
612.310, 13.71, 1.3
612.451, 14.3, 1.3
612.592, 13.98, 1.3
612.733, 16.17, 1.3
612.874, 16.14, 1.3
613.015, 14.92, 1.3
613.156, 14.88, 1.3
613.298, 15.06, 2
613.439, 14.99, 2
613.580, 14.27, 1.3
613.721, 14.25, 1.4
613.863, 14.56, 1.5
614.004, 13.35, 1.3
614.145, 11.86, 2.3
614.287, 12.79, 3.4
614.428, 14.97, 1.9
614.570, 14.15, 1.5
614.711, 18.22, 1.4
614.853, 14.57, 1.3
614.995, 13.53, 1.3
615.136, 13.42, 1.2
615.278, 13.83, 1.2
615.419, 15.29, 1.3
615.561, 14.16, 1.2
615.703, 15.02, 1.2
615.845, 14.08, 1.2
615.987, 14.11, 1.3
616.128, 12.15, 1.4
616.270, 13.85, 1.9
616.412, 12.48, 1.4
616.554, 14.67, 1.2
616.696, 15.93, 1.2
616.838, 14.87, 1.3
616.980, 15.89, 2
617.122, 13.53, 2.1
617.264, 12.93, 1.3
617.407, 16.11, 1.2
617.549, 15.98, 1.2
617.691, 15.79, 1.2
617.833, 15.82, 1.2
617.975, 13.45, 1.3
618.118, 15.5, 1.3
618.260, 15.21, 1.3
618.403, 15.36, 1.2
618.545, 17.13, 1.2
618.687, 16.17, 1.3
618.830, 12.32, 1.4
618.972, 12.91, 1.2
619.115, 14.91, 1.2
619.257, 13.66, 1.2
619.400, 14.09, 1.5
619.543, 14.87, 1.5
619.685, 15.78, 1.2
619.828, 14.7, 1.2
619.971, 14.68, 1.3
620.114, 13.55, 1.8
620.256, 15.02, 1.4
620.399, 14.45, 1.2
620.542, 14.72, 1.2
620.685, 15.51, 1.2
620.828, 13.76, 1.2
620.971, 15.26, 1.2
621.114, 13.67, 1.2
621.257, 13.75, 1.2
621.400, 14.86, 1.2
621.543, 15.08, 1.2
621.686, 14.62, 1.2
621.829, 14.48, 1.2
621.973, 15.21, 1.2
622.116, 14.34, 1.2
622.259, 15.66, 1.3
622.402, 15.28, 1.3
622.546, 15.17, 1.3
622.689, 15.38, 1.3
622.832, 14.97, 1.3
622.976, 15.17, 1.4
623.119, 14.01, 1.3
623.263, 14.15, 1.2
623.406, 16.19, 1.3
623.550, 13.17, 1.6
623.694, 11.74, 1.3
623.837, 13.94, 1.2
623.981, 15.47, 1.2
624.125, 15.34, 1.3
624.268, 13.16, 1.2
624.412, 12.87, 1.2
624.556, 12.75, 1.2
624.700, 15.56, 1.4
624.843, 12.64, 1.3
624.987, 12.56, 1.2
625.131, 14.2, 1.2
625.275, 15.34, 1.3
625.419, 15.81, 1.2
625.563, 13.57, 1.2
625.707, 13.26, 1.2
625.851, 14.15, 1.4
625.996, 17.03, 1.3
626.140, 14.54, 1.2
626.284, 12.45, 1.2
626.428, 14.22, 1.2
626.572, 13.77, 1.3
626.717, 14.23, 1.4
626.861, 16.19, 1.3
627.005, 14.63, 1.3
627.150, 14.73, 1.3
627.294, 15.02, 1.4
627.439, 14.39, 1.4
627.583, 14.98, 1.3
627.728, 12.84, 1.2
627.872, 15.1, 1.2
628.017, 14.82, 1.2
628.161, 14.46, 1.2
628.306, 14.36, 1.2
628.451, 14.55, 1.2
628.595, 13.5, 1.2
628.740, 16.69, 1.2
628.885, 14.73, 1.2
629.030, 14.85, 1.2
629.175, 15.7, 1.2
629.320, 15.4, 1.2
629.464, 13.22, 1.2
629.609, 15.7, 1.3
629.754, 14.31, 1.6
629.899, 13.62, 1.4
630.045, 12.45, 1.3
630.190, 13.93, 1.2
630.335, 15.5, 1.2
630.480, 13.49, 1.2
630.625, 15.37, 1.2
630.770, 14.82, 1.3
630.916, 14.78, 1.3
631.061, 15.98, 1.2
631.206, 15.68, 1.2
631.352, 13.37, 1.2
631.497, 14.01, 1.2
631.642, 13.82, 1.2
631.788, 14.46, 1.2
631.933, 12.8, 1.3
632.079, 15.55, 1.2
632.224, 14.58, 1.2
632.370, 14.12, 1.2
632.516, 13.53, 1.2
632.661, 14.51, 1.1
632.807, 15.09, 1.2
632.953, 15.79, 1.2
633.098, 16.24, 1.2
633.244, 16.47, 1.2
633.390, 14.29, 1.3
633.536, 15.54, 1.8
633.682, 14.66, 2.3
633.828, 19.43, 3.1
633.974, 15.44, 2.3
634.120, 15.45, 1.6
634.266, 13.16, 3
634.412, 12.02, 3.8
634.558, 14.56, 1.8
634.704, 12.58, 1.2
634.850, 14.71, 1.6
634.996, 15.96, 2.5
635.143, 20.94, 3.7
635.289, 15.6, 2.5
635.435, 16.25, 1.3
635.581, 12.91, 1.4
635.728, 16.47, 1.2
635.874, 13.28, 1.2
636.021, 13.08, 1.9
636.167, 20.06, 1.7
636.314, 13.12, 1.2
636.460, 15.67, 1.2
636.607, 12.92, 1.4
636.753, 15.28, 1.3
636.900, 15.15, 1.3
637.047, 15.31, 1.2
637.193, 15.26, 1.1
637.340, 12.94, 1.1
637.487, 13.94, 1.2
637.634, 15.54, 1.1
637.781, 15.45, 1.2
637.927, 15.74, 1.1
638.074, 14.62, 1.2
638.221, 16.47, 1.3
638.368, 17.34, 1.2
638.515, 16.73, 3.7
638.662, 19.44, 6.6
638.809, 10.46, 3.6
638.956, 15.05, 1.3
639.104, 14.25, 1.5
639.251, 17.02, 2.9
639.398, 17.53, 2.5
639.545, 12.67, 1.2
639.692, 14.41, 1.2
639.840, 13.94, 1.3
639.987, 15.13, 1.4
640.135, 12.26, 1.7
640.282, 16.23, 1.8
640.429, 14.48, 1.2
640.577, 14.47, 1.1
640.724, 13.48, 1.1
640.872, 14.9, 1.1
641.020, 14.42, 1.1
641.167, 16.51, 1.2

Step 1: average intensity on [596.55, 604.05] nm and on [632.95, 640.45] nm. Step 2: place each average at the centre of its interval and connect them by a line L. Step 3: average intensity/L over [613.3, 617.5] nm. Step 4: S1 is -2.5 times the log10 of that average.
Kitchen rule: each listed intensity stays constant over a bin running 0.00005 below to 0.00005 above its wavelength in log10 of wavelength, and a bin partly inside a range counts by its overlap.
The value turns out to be 0.08 mag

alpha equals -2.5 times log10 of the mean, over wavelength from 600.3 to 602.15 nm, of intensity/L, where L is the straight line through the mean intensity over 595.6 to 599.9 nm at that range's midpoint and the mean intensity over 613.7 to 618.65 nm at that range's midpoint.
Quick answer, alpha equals 0.05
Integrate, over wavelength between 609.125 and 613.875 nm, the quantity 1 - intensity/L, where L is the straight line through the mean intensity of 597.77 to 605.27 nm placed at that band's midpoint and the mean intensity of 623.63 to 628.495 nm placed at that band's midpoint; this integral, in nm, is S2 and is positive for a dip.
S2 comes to -0.07 nm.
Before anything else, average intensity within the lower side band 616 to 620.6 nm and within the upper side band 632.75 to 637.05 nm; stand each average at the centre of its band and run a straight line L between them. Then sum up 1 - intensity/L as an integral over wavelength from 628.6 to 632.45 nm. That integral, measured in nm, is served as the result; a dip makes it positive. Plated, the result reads 0.14 nm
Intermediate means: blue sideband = 14.6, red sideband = 15.2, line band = 14.5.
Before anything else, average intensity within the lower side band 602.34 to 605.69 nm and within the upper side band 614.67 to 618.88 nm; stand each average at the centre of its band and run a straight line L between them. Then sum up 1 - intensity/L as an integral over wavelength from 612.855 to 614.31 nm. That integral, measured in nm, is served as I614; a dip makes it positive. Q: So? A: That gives 0.07 nm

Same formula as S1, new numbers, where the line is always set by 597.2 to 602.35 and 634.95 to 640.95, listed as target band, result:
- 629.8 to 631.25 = 0.05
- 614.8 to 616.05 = 0.08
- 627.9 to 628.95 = 0.04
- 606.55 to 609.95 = -0.04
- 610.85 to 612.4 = 0.00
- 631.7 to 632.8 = 0.07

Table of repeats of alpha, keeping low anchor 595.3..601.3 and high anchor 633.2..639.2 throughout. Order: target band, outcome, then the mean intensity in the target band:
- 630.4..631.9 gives 0.05 mag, 14.5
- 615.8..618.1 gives 0.06 mag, 14.5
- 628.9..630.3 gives 0.06 mag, 14.4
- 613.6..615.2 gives 0.09 mag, 14.2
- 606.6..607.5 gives -0.06 mag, 16.3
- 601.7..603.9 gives 0.02 mag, 15.2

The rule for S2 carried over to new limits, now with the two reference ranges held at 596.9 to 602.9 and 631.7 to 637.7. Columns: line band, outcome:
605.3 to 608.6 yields -0.16 nm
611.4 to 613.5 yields 0.05 nm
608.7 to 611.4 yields -0.08 nm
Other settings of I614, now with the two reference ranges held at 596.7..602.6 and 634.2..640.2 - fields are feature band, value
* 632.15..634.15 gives -0.04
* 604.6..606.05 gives -0.07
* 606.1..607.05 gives -0.03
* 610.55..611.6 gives -0.05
